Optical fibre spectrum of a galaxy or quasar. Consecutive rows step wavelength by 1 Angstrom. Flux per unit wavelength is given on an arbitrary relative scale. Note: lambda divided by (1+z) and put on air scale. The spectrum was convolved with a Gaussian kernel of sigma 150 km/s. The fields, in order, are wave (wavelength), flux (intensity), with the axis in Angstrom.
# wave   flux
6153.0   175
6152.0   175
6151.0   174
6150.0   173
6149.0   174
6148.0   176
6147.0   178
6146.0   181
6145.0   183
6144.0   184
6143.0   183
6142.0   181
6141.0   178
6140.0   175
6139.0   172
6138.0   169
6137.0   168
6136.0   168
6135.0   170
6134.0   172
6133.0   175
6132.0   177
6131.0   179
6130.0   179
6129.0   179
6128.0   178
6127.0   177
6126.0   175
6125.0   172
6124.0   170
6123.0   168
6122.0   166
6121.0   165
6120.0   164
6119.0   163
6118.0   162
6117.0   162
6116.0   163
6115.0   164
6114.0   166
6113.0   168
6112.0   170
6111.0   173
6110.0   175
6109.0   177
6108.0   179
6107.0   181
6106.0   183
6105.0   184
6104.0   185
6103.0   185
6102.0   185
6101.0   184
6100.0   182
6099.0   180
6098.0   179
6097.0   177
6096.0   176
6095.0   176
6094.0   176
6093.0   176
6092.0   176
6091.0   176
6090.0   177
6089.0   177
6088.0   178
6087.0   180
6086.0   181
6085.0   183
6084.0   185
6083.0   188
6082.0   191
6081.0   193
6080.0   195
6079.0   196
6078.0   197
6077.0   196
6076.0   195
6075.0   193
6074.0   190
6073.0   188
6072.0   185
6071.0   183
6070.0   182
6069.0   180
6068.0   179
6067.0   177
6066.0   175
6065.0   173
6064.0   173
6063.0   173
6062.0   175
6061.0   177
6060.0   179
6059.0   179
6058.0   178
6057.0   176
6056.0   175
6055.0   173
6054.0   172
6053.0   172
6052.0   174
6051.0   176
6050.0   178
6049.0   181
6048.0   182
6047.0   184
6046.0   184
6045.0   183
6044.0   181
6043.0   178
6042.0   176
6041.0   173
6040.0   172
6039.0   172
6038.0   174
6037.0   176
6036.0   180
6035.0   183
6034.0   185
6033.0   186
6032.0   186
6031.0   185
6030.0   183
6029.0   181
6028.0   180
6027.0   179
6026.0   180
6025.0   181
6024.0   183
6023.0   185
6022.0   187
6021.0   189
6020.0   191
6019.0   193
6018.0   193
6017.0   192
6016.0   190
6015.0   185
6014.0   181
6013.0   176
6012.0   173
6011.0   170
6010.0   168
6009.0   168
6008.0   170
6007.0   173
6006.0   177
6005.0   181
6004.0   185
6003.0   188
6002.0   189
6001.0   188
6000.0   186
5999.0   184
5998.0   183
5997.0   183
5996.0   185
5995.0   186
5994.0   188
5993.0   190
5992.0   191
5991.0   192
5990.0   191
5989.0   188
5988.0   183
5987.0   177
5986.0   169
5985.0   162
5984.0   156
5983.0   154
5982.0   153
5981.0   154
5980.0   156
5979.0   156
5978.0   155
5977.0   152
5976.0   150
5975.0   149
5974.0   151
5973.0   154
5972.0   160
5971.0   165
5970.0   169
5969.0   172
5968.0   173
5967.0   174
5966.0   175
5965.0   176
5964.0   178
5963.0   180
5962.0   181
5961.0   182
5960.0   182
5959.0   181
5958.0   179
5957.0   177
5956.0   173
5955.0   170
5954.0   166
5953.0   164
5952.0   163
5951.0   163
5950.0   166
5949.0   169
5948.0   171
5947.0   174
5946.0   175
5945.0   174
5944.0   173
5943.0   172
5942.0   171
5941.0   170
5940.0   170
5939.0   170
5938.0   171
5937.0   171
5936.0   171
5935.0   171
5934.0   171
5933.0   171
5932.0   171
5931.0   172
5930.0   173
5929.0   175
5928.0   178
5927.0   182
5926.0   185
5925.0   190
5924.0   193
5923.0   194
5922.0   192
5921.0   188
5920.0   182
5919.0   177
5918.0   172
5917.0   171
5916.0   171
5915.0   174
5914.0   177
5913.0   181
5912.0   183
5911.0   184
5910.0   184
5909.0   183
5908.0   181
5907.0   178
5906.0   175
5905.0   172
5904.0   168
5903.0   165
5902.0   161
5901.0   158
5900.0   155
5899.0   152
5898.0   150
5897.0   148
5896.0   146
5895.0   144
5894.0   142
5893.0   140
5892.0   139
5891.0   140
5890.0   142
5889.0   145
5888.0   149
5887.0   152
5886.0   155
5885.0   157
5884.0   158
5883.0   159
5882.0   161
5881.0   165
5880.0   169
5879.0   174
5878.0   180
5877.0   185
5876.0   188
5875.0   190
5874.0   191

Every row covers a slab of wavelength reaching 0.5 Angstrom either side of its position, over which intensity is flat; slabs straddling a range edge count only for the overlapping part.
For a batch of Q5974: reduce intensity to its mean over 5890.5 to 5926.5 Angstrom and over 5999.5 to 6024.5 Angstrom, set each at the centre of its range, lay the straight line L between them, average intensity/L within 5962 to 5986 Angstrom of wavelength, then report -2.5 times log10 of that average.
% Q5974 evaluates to 0.10 mag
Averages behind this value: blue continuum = 169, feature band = 162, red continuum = 182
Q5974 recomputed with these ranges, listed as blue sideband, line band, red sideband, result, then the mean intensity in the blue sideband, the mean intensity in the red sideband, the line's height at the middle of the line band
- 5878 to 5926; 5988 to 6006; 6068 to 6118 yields -0.08 mag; 166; 181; 173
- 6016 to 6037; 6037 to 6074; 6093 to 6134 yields 0.02 mag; 185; 174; 181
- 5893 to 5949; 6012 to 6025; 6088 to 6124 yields -0.08 mag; 172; 174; 173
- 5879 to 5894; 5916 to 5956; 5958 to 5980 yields -0.08 mag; 153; 167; 161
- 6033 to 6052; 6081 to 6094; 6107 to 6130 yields -0.04 mag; 179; 170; 174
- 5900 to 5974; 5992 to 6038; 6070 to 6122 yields -0.04 mag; 174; 180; 177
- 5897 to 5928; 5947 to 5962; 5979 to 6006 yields 0.03 mag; 176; 178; 177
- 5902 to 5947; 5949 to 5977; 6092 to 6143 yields 0.04 mag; 176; 174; 176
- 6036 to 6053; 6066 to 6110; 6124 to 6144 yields -0.04 mag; 178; 175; 176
